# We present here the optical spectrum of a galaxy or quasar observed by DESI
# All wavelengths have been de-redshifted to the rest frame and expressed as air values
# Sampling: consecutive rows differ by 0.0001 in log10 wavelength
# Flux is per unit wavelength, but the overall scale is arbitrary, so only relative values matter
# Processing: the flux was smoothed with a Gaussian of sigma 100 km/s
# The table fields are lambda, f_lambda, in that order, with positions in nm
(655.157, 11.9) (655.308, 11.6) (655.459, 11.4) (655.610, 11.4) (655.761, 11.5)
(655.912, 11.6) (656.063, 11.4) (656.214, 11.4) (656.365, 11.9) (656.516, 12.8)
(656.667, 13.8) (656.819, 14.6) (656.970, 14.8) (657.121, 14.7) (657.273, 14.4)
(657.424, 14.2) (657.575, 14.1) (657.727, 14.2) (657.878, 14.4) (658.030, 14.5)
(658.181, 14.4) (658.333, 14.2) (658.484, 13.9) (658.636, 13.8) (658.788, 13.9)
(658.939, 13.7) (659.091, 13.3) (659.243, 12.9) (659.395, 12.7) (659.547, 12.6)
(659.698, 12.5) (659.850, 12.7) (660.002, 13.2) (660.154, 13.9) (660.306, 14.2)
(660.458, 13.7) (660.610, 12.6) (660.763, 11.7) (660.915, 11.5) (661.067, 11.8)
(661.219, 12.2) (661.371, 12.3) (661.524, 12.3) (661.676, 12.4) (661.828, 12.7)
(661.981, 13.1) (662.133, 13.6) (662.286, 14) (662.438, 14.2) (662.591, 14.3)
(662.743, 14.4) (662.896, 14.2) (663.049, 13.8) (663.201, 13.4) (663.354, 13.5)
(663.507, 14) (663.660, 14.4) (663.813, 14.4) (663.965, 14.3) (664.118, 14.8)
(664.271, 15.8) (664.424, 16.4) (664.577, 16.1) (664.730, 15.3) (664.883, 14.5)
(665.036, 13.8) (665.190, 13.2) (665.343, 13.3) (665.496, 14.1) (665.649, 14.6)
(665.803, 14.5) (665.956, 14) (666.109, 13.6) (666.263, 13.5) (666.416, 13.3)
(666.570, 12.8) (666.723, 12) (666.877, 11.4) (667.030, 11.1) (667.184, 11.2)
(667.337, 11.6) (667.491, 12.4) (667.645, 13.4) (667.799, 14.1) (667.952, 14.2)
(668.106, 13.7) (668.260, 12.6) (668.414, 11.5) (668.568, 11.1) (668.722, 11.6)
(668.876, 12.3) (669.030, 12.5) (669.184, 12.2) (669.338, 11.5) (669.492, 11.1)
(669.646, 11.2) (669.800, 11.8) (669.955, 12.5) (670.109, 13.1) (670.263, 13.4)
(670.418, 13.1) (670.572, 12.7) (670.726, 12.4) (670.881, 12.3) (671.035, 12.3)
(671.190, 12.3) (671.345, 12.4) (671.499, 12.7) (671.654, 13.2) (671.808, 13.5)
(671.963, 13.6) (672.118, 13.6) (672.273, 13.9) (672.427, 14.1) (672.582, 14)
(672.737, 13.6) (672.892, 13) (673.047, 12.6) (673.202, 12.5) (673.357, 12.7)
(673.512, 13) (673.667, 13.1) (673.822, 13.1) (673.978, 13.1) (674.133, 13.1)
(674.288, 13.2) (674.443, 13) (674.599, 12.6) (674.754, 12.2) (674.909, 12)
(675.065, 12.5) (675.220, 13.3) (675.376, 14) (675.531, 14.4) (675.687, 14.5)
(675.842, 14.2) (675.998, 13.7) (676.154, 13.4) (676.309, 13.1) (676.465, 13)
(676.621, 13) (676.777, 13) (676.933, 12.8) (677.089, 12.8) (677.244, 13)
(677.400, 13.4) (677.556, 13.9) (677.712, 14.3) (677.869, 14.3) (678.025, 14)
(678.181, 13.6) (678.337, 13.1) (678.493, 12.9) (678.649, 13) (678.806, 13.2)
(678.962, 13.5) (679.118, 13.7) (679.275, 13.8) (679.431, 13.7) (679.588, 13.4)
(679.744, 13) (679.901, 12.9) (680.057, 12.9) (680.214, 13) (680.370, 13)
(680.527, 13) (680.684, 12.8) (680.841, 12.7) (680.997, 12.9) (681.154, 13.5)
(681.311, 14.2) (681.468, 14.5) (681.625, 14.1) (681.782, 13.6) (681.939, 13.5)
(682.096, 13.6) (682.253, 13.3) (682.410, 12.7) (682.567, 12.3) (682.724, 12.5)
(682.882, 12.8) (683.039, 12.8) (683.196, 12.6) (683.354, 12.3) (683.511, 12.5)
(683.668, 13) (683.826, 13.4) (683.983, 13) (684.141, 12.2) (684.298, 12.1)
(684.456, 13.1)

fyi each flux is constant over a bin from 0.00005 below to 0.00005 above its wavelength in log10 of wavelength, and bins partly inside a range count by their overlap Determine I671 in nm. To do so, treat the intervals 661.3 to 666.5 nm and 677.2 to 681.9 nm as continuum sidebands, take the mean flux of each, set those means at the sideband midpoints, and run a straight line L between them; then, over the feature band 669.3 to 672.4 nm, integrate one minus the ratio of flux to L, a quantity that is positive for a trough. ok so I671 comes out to 0.24 nm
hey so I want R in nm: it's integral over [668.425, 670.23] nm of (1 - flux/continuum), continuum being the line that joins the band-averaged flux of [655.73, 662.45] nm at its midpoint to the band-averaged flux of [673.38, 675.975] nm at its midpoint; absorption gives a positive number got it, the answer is 0.18 nm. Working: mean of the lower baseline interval 13.2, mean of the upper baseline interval 13.2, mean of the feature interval 11.9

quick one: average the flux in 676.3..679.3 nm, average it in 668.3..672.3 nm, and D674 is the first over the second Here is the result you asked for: 1.07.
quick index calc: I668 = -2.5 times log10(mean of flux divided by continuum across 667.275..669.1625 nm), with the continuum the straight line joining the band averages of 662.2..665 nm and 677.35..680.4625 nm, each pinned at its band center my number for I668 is 0.13 mag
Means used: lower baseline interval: 14.5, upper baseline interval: 13.4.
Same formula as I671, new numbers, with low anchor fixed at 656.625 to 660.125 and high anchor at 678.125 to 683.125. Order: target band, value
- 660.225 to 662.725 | 0.14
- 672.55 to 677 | 0.08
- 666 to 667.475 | 0.14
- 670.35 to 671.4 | 0.08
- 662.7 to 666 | -0.18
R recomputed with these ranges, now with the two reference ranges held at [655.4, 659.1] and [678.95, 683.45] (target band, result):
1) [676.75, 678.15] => -0.03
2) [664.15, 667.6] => -0.07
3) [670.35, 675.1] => 0.11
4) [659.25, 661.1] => 0.08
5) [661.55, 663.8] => -0.06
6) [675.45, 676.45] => -0.05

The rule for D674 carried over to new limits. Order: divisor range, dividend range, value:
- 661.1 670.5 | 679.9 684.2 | 0.99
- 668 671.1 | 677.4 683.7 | 1.08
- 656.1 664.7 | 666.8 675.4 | 0.93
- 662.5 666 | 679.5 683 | 0.92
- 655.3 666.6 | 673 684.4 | 0.97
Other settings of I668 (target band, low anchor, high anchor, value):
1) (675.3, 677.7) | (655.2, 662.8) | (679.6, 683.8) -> -0.03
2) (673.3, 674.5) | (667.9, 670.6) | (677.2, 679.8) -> -0.01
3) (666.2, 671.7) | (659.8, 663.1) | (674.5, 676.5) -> 0.07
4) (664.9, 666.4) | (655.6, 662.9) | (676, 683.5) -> -0.05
